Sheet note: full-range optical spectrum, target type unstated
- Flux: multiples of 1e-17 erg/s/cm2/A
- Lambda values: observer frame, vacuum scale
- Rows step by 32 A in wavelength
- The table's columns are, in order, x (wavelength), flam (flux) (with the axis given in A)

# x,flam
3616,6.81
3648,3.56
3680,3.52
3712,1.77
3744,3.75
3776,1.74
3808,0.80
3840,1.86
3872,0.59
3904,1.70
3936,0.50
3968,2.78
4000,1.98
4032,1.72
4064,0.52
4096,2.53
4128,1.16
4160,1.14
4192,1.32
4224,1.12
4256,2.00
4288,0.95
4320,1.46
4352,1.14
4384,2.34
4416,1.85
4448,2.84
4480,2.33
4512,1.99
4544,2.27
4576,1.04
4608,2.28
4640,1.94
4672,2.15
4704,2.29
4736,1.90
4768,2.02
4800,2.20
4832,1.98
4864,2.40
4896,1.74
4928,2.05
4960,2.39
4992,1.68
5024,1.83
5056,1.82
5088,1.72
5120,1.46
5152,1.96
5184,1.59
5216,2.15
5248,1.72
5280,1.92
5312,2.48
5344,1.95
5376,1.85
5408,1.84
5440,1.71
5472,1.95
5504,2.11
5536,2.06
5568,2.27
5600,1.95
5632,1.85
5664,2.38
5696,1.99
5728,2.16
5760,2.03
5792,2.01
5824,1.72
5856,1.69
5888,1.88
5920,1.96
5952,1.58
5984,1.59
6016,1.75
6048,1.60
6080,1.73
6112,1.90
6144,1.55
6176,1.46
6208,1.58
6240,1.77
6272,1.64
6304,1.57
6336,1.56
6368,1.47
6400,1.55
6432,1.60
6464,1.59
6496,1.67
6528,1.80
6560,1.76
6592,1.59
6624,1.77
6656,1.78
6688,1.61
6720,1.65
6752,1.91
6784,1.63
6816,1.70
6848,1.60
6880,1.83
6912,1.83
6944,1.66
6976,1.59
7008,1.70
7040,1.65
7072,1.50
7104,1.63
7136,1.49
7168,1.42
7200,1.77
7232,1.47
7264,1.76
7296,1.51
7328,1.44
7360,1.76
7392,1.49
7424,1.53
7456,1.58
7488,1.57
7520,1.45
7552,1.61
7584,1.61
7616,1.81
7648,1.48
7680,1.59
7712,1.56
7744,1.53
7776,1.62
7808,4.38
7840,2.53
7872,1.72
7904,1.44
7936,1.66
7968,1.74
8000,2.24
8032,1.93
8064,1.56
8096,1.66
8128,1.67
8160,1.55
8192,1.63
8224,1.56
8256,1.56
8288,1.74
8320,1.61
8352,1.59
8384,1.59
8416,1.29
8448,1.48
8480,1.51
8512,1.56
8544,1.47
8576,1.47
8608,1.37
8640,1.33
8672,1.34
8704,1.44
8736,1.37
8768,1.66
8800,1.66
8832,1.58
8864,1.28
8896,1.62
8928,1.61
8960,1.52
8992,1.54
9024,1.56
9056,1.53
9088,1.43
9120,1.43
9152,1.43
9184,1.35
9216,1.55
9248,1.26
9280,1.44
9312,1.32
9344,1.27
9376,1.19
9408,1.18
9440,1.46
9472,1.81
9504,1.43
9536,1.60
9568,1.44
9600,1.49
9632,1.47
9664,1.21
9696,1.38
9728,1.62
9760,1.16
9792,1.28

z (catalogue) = 0.19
